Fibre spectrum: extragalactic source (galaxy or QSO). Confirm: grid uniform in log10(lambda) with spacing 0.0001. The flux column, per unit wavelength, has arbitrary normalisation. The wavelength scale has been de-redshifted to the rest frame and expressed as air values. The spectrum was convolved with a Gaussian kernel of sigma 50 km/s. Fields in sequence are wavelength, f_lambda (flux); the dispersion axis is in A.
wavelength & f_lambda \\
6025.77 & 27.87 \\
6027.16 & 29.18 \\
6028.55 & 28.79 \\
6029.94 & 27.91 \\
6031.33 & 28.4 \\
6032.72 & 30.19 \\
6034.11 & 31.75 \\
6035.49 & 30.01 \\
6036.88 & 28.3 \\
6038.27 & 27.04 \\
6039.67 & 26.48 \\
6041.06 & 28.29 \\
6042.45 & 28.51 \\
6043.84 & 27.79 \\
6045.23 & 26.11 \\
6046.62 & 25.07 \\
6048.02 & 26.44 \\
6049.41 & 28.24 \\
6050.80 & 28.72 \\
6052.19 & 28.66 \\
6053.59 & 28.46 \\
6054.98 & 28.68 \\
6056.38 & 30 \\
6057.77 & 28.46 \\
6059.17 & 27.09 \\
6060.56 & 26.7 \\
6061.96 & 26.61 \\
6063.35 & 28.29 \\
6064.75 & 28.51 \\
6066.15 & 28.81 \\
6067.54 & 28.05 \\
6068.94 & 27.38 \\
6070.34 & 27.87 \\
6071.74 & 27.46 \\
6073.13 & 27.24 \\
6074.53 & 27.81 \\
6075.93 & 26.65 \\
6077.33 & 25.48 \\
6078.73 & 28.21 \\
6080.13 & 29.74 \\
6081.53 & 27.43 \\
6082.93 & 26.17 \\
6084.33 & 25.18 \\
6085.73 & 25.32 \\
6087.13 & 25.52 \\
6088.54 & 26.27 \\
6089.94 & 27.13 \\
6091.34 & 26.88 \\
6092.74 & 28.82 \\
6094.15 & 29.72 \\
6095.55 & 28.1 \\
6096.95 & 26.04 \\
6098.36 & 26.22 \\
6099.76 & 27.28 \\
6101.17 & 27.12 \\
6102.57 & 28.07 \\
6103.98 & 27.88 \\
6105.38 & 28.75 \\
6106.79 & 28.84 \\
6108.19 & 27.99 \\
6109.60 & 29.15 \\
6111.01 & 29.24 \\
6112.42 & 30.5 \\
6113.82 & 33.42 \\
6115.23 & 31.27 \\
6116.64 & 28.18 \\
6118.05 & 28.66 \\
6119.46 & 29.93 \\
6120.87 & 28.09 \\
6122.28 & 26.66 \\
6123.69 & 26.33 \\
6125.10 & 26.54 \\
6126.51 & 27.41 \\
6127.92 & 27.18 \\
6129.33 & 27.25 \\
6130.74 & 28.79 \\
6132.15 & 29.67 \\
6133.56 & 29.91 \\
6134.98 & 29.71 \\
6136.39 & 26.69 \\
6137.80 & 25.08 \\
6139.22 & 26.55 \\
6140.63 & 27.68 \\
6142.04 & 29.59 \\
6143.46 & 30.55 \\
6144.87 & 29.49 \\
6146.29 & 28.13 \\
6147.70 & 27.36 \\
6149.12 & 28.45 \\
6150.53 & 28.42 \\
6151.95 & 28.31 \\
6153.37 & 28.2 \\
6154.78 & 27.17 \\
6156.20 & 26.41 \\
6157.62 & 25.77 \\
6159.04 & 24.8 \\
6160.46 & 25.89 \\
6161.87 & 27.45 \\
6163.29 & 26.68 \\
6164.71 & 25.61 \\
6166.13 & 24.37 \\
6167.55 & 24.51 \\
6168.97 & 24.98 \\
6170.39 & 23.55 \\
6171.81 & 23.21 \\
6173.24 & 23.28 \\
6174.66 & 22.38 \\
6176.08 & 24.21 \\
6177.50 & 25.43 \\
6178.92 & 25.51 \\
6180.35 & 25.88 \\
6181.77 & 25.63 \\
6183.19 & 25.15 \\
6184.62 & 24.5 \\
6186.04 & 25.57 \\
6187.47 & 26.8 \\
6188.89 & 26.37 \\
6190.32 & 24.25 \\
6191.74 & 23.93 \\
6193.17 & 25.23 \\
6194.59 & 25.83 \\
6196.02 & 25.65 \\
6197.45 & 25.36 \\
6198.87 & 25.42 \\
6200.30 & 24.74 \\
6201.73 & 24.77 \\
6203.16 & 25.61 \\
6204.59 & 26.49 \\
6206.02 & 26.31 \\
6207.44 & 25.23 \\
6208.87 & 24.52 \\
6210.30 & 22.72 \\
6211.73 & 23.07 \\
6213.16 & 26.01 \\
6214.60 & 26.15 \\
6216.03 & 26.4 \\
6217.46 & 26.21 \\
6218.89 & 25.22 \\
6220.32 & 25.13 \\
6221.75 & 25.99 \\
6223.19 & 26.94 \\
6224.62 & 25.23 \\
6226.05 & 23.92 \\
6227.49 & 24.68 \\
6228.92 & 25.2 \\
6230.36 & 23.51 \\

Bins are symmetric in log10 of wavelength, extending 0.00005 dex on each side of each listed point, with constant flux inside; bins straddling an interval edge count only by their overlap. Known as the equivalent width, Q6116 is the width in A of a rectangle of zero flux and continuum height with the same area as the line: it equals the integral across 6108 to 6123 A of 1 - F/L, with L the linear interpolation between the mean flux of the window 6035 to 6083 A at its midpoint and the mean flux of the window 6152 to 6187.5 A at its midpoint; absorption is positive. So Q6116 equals -1.6 A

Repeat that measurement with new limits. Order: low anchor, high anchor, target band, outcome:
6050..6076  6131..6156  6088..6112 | 0.2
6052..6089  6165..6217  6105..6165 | -4.5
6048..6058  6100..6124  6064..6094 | 1.5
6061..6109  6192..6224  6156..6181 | 1.0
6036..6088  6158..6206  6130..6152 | -2.1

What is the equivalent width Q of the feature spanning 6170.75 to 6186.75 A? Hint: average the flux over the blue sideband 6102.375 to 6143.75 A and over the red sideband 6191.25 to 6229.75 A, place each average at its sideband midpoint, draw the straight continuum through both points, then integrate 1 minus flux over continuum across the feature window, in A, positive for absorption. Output 1.1 A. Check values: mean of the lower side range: 28.5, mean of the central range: 24.6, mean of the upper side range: 25.3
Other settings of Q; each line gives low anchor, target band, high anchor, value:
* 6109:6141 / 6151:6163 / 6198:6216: 0.2 A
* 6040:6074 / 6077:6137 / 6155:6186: -3.2 A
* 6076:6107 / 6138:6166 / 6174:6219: -1.4 A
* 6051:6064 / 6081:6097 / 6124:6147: 0.7 A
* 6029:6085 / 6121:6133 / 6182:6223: -0.4 A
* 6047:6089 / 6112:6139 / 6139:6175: -1.6 A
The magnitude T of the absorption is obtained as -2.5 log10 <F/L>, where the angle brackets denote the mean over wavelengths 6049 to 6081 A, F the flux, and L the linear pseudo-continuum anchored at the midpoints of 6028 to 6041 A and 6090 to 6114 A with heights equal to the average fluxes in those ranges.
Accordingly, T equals 0.02 mag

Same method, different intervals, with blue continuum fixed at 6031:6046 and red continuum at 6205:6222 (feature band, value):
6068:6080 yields 0.02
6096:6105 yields 0.00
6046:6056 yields 0.01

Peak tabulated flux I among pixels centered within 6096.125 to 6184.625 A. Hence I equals 33.42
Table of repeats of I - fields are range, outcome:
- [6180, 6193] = 26.8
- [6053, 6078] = 30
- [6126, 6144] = 30.55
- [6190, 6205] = 26.49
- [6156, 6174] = 27.45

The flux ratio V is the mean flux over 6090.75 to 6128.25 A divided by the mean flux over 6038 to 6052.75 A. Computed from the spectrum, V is 1.0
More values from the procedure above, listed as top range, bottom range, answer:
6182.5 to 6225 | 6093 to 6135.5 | 0.89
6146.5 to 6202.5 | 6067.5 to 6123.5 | 0.92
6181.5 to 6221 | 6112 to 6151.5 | 0.89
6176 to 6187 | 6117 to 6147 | 0.90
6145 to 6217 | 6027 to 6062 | 0.91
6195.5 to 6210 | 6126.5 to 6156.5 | 0.90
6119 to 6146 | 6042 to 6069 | 1.01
